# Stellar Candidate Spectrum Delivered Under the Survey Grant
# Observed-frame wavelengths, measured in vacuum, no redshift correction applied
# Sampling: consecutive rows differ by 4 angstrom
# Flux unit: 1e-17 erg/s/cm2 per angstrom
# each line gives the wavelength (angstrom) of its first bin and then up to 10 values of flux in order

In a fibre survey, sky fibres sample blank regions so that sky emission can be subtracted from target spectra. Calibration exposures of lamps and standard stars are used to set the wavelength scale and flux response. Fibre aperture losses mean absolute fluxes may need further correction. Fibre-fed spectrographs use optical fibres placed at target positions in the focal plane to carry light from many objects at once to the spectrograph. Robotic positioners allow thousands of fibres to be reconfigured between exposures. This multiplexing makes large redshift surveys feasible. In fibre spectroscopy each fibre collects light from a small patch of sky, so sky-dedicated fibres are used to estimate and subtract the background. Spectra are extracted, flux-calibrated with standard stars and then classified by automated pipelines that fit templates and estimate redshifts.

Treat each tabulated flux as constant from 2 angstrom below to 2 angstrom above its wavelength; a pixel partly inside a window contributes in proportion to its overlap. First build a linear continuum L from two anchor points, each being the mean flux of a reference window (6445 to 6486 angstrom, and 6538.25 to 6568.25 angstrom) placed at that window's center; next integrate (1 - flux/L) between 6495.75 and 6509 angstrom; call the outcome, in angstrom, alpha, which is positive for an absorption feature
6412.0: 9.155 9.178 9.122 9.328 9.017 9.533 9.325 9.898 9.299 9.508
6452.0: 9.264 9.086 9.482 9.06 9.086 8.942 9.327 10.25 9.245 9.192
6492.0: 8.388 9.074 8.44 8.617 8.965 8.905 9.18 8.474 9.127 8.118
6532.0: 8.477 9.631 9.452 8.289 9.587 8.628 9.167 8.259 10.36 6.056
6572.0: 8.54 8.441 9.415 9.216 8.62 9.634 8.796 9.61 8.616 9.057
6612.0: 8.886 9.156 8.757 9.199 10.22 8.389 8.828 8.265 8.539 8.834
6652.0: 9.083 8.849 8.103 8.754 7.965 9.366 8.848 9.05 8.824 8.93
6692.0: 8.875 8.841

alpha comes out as 0.6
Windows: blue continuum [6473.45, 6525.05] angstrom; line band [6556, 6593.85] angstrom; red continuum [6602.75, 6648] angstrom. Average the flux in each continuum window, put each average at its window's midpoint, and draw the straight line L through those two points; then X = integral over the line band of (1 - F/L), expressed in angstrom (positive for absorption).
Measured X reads 0.8 angstrom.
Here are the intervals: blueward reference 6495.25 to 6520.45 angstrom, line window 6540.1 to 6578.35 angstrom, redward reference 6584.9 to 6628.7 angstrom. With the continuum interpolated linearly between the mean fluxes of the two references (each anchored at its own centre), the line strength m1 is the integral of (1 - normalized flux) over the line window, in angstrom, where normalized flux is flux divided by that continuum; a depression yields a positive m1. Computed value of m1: 1.4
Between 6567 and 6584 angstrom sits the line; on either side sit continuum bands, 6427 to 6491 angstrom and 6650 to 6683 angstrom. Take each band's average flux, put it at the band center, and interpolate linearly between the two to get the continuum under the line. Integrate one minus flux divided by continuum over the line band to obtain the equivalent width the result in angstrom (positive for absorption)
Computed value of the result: 1.2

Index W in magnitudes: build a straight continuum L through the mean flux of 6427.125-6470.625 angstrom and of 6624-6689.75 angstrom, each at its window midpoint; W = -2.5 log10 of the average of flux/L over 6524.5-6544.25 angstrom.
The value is 0.03 mag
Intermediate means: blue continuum 9.33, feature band 8.86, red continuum 8.81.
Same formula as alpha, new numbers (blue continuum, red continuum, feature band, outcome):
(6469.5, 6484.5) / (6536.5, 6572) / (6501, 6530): 1.1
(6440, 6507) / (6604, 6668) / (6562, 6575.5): 1.0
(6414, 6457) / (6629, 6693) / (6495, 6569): 2.2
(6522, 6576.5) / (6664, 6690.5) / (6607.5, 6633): -1.0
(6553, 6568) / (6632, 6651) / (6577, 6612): -1.5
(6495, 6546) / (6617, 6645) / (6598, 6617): -0.4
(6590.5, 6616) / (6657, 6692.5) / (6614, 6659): 0.1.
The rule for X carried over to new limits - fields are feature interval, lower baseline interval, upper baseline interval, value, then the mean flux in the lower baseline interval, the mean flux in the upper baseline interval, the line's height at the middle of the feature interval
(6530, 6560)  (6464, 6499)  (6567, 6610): -0.1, 9.16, 8.79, 8.94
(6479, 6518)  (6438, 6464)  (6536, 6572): 0.5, 9.39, 8.76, 9.1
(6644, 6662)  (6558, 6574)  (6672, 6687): 0.2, 8.3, 8.97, 8.81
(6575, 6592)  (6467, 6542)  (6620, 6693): -0.2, 8.99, 8.83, 8.91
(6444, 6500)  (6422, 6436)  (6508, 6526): -0.5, 9.3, 8.93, 9.12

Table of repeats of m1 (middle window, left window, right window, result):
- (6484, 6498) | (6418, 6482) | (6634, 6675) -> 0.4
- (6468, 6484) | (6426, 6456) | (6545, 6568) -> -0.3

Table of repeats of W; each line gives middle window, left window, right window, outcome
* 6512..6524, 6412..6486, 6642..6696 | 0.032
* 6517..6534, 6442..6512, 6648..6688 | 0.055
